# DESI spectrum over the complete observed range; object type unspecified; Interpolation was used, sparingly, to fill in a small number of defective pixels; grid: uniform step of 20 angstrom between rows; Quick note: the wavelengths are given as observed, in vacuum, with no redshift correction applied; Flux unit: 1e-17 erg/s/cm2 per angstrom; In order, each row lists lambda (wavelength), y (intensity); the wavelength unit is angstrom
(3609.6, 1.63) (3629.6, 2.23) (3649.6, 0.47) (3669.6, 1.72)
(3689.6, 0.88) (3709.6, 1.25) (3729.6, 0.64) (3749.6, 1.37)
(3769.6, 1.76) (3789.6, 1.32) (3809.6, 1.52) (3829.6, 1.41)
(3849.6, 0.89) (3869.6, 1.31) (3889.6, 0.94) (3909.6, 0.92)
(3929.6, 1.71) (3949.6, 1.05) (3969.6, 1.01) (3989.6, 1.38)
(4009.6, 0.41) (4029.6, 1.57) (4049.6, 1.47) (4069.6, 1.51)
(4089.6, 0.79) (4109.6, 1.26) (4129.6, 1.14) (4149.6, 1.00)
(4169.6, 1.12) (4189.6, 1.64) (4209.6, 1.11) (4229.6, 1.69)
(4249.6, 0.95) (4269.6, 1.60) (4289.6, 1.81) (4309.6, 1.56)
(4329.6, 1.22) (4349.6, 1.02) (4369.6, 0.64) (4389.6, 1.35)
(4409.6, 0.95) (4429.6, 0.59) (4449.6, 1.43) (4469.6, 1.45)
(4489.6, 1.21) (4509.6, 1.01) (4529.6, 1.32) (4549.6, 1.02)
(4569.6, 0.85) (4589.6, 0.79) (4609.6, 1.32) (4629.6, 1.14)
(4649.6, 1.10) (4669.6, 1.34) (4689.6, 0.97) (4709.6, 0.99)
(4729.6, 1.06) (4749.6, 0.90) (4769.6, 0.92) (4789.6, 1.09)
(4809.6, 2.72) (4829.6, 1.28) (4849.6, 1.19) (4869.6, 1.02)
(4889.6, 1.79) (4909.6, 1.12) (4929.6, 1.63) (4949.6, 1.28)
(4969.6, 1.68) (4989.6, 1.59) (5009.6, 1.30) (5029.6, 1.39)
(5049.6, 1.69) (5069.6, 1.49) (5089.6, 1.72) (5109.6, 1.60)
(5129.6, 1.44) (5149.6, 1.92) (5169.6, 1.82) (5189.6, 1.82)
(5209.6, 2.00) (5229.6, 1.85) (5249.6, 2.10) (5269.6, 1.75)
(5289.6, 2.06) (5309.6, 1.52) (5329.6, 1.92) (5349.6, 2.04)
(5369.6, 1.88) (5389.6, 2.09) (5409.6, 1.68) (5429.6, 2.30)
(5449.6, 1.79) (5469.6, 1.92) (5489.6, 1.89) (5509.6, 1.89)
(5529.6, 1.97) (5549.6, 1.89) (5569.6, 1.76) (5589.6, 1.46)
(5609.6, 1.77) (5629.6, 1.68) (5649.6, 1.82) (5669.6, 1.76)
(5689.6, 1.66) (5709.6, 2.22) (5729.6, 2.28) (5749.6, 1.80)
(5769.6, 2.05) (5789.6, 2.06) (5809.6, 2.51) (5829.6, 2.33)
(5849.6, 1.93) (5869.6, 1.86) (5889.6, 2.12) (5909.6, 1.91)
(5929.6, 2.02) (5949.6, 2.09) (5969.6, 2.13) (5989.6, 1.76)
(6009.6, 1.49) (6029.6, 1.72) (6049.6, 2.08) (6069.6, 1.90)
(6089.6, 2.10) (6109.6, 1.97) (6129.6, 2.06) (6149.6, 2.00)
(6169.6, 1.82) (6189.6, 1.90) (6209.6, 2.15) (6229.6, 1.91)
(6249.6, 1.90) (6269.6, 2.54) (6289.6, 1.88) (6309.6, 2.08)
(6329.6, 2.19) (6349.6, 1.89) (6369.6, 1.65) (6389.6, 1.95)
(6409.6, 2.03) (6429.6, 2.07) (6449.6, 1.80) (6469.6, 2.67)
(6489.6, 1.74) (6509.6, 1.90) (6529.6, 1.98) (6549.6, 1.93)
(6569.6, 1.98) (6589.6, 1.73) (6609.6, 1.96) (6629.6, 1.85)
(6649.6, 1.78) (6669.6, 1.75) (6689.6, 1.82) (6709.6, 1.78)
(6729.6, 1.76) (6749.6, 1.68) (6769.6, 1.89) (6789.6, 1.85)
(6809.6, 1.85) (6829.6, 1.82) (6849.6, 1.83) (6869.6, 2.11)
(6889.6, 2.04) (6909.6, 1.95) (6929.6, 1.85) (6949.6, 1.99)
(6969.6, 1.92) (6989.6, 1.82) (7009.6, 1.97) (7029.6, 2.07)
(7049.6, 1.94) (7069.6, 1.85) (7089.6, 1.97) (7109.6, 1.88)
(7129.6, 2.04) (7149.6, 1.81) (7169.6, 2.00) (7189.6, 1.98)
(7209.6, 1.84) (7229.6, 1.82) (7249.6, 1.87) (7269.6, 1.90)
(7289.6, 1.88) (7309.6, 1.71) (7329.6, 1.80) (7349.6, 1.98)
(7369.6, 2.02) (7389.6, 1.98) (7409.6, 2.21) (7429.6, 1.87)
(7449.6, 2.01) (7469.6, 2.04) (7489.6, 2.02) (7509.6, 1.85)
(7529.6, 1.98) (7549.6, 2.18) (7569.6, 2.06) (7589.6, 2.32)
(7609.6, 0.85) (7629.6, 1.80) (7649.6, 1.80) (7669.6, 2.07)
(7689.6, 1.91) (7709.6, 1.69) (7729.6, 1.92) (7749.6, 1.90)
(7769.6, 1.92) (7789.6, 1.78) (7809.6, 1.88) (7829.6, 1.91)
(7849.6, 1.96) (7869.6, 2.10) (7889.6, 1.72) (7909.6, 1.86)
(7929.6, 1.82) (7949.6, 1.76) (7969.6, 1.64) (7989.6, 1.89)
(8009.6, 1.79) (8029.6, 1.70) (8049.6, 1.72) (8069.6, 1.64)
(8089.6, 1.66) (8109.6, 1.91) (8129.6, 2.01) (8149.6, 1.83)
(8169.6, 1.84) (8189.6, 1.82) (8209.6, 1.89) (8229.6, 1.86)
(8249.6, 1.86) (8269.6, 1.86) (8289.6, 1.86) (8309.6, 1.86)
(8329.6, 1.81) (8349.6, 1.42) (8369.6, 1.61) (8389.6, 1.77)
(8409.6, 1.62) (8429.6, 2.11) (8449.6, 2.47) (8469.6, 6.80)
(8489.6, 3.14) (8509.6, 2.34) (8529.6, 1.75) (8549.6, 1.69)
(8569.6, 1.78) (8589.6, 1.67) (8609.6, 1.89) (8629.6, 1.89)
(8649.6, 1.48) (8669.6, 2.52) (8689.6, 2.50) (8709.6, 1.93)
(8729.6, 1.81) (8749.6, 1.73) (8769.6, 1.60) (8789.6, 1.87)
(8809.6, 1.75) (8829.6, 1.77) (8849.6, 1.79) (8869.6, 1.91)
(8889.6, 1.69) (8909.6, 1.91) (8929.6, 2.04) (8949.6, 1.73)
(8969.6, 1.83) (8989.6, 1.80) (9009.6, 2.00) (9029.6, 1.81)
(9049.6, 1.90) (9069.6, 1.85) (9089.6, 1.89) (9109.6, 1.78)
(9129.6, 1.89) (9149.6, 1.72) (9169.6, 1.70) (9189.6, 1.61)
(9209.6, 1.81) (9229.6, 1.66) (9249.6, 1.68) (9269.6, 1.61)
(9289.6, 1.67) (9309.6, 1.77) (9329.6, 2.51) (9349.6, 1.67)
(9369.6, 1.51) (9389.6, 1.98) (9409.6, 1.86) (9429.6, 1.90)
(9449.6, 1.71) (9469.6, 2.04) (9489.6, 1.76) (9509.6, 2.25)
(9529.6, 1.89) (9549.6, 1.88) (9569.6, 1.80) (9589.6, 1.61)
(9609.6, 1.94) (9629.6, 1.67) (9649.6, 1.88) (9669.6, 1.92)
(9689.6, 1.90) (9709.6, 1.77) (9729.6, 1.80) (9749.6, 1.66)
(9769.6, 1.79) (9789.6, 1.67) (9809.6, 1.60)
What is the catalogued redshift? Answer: 0.29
